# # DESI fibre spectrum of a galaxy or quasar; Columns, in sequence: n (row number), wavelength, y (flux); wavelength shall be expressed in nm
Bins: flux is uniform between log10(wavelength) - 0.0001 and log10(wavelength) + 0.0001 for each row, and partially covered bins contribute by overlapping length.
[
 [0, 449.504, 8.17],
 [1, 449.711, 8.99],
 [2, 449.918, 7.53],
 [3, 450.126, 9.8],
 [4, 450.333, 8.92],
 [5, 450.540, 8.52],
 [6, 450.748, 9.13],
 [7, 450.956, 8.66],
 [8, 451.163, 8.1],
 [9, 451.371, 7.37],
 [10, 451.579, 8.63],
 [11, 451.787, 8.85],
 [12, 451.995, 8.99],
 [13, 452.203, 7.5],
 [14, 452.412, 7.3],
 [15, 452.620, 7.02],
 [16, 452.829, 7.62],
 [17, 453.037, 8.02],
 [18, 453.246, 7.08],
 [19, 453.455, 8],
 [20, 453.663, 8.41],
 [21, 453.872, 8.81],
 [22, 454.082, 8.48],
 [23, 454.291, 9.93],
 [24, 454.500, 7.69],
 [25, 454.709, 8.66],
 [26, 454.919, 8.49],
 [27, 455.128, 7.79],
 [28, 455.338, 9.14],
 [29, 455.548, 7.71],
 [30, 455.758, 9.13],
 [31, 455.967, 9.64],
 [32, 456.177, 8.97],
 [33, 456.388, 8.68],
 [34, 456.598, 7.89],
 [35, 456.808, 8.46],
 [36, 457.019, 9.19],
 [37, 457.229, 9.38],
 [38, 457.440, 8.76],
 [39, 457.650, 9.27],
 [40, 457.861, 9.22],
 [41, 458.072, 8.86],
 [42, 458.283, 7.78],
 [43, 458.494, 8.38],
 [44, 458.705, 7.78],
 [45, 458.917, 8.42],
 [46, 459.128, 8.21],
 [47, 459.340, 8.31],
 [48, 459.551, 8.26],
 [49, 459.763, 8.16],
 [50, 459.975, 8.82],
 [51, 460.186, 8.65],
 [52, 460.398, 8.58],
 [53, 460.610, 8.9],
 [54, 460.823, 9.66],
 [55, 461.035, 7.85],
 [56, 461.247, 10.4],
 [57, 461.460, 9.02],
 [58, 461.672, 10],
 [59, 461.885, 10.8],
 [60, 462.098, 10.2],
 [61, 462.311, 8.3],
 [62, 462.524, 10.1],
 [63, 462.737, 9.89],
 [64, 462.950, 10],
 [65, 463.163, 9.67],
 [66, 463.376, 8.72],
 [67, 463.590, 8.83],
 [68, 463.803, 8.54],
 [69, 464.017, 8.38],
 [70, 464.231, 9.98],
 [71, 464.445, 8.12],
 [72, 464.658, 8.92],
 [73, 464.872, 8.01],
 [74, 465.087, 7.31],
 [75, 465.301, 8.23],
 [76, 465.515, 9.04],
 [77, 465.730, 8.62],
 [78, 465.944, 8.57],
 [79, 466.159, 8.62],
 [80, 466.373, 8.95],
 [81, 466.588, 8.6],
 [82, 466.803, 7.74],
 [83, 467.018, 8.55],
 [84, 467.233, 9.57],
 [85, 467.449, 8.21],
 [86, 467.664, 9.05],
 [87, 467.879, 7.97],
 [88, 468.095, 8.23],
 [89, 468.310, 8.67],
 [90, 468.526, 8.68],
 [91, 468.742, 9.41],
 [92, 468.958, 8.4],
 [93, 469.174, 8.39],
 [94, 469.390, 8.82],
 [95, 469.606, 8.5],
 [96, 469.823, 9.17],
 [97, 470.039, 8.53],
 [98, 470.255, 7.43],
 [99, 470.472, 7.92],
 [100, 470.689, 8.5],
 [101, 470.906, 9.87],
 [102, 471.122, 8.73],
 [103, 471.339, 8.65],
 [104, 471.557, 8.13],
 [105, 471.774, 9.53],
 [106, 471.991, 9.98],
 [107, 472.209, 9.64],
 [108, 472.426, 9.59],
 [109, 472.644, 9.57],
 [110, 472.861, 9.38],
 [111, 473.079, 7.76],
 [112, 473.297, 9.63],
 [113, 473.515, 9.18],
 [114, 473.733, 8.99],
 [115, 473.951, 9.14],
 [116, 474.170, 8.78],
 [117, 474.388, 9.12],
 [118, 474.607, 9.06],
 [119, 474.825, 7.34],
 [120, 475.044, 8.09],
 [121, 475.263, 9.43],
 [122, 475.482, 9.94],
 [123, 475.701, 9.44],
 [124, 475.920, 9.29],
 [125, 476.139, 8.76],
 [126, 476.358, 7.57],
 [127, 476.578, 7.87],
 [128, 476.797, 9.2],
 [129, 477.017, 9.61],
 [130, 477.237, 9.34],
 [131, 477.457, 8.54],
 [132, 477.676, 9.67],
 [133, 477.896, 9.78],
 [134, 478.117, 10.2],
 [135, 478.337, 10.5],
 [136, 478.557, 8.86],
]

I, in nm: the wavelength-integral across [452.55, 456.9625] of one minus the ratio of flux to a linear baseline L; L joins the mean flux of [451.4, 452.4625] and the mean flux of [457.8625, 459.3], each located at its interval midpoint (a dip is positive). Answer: -0.06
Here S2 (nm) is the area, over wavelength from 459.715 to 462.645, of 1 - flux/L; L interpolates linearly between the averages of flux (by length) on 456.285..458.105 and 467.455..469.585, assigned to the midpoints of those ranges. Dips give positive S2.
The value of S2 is -0.168 nm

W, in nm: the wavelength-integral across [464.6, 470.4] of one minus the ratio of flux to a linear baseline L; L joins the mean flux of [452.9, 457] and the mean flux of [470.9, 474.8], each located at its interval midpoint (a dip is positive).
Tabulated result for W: 0.256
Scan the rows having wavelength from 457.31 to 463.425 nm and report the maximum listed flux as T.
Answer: 10.8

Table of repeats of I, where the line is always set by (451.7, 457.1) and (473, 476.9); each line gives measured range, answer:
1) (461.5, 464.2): -0.287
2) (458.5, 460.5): 0.028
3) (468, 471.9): 0.025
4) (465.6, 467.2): 0.009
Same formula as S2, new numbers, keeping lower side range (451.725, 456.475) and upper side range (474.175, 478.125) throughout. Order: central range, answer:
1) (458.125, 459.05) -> 0.04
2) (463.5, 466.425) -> 0.03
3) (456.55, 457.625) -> -0.05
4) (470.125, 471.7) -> 0.06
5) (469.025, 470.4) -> 0.05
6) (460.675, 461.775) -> -0.11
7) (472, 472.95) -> -0.08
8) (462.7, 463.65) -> -0.09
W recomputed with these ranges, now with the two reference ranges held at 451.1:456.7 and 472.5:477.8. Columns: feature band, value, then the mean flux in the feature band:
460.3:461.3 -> -0.059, 9.01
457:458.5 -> -0.081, 8.87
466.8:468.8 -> 0.021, 8.63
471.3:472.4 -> -0.050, 9.25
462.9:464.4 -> -0.085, 9.08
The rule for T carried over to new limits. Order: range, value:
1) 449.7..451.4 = 9.8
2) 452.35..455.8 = 9.93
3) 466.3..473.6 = 9.98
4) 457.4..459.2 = 9.27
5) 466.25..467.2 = 8.95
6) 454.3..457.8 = 9.64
